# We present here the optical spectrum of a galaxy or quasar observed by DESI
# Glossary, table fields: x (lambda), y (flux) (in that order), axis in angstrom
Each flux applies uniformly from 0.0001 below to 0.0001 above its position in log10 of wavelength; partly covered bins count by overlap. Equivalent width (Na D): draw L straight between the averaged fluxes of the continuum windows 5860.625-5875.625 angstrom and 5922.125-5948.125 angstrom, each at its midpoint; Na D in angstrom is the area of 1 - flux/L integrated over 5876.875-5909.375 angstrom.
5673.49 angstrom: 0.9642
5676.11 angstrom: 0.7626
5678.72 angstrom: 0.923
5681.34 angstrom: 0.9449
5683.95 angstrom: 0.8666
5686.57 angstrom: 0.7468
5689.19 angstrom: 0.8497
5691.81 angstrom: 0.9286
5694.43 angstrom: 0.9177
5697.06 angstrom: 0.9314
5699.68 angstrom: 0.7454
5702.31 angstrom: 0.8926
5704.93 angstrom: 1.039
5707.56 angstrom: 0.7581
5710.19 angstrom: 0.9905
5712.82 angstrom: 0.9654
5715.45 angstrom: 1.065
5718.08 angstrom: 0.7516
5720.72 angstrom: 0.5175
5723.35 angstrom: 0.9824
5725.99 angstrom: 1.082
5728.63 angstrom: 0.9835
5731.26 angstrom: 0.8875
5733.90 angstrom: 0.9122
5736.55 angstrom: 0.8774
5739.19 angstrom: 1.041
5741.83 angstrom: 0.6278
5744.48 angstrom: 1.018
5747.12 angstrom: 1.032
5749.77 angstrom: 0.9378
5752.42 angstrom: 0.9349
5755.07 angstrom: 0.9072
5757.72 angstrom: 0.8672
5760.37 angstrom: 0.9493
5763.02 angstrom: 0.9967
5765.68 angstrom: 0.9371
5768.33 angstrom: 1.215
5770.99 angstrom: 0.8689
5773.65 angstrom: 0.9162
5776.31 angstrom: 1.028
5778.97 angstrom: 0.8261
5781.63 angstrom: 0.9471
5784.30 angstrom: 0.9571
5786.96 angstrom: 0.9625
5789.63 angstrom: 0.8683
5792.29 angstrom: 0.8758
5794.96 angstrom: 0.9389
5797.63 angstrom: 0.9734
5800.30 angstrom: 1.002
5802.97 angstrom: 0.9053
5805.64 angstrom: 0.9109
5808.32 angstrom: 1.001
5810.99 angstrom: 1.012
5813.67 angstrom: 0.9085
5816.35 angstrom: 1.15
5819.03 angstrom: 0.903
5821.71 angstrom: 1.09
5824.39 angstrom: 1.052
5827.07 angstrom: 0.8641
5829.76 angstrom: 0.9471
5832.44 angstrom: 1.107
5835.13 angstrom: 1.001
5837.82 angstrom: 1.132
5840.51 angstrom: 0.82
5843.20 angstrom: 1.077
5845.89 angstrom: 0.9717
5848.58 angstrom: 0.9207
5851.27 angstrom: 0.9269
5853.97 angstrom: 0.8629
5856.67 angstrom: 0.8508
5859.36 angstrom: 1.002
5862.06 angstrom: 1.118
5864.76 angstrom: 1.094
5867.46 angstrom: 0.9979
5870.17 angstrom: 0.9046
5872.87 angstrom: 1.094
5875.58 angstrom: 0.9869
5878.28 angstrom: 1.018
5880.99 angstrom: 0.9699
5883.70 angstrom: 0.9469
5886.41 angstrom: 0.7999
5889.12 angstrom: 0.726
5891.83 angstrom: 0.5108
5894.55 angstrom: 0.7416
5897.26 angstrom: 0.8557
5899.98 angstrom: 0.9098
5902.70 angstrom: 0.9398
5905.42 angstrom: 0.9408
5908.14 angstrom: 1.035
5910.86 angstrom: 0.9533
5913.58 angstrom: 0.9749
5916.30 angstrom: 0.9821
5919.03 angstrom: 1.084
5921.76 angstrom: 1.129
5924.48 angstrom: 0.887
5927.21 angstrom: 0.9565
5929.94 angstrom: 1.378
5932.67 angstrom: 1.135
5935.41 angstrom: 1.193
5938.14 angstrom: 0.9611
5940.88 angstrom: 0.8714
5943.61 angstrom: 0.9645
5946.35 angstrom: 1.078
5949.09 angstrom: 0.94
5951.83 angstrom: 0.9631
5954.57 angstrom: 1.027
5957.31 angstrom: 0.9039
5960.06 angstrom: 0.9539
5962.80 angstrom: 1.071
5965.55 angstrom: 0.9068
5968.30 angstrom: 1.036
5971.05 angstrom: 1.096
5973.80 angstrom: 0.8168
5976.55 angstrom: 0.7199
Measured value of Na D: 5.5 angstrom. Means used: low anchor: 1.04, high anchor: 1.05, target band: 0.866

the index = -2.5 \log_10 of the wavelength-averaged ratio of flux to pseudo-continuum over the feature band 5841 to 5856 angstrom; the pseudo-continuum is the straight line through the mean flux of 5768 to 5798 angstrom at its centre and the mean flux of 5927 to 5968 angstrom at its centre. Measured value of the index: 0.04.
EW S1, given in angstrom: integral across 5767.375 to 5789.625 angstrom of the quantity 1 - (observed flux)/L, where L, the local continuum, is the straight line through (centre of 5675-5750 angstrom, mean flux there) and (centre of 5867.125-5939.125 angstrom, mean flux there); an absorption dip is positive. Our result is -0.9 angstrom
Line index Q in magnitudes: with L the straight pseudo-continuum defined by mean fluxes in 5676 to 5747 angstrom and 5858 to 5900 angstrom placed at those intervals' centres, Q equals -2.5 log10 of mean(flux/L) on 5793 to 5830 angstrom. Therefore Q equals -0.08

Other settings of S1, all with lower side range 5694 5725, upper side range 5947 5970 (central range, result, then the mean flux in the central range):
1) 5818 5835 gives -1.3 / 0.996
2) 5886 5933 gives 1.0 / 0.94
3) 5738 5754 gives -0.6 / 0.931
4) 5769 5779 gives -0.4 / 0.94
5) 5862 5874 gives -1.1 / 1.03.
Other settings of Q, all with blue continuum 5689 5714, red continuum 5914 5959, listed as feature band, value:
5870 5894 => 0.138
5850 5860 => 0.092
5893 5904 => 0.178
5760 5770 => -0.099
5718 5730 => 0.049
